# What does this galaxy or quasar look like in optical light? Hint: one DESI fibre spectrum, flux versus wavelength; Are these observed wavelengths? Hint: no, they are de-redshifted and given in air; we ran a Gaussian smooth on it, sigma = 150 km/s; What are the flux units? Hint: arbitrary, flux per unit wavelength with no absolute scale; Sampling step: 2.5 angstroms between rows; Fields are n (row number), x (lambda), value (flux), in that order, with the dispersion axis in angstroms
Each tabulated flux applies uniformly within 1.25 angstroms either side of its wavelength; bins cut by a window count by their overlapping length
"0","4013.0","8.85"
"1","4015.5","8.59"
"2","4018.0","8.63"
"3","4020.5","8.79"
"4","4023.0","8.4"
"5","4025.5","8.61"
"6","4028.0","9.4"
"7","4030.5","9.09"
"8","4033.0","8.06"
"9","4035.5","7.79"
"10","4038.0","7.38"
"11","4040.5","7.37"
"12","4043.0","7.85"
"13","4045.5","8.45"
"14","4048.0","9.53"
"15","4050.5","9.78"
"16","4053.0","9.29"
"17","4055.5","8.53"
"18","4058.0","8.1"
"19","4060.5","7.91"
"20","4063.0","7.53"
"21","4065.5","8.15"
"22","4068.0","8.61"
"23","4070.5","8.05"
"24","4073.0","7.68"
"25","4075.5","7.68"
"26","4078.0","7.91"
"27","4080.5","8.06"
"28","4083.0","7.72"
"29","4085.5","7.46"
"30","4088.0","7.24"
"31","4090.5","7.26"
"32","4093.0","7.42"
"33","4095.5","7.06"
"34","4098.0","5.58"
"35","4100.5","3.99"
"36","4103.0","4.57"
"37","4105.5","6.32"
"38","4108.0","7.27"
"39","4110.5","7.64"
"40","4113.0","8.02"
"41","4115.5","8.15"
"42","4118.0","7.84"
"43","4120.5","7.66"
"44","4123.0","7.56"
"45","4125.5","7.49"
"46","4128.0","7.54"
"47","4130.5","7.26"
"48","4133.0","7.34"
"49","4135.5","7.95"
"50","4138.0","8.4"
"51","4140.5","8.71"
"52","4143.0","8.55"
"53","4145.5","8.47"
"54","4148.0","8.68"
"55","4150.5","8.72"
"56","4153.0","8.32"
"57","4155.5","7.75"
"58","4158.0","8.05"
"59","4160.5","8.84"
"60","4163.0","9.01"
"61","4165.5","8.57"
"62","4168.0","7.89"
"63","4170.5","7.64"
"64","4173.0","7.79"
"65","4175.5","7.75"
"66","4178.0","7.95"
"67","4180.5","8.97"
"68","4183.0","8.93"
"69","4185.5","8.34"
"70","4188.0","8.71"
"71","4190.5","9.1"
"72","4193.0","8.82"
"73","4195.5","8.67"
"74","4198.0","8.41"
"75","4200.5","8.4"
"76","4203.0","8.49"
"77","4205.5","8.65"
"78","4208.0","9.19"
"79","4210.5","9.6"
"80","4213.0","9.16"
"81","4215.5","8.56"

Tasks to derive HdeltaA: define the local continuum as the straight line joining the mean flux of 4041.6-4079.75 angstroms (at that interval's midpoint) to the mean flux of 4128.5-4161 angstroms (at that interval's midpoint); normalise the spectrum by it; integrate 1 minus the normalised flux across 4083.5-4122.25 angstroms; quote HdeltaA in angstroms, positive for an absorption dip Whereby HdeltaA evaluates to 6.3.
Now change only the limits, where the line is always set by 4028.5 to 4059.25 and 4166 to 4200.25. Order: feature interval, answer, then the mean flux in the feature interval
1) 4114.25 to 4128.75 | 1.22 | 7.71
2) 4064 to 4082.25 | 0.95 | 8.01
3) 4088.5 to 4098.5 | 1.75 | 6.95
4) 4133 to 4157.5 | 0.22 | 8.33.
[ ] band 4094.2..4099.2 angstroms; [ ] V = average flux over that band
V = 6.34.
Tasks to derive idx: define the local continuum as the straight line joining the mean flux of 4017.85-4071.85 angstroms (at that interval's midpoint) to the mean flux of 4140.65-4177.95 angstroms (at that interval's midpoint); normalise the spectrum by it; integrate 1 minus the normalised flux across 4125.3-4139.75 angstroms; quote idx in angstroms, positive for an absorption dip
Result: 1.1 angstroms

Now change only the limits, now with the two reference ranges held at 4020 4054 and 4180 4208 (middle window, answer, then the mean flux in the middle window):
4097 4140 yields 7.45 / 7.13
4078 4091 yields 1.50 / 7.6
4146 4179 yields 1.64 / 8.24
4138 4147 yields 0.10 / 8.55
